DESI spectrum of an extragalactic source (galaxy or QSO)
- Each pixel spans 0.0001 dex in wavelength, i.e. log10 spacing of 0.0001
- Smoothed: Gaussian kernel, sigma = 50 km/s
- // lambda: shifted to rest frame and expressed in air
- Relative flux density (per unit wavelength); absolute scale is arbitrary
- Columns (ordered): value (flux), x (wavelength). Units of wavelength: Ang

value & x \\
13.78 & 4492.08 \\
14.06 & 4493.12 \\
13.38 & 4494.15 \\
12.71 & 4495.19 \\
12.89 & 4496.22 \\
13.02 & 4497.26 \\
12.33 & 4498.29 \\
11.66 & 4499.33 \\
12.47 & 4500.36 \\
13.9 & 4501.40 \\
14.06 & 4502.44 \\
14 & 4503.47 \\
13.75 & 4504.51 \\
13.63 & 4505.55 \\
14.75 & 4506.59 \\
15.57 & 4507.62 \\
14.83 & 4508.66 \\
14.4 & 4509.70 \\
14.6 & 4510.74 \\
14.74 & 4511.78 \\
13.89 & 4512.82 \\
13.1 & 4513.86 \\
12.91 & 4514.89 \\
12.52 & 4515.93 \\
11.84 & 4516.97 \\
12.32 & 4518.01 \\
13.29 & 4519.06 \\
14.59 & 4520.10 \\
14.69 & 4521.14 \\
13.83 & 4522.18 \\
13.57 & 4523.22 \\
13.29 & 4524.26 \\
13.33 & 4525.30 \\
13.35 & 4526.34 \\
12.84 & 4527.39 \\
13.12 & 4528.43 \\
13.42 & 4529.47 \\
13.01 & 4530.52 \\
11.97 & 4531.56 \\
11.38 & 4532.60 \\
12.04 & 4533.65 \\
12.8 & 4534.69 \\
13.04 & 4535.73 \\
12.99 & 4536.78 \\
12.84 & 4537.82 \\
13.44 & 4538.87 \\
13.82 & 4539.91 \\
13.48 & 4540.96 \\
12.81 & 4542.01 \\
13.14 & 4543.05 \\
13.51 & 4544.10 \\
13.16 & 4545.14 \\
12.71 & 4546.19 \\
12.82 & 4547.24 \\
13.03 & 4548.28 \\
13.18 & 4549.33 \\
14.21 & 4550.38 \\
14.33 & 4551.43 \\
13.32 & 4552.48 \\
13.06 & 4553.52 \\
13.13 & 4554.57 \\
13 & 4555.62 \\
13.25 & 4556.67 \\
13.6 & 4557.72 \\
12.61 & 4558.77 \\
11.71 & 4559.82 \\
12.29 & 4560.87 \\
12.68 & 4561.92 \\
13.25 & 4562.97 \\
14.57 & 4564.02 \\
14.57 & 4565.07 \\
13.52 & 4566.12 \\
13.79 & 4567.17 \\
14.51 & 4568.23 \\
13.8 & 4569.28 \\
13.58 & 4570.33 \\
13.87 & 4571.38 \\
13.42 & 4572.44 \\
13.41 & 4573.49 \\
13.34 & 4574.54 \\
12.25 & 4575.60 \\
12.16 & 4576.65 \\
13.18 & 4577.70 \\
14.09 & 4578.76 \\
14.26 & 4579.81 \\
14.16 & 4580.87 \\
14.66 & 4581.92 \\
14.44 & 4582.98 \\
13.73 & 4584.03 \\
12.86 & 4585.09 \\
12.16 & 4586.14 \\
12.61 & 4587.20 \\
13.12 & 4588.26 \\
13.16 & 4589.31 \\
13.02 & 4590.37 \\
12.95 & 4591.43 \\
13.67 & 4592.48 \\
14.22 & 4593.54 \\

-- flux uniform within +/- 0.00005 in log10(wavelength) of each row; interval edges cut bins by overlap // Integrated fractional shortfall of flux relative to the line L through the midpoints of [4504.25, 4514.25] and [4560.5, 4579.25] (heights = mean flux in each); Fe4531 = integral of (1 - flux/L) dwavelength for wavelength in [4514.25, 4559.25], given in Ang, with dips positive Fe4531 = 2.6 Ang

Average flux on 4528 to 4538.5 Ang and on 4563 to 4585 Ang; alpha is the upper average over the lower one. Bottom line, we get 1.08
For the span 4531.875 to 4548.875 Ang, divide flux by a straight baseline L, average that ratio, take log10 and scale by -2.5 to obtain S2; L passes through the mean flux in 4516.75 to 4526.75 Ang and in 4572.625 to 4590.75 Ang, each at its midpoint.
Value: 0.04 mag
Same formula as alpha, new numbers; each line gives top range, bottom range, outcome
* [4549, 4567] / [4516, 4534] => 1.02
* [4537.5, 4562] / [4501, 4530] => 0.96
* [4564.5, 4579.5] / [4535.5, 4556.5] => 1.02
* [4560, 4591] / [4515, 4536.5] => 1.03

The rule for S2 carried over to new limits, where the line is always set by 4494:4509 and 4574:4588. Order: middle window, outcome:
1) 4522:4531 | 0.02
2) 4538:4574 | 0.00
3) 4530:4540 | 0.06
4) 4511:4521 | 0.01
